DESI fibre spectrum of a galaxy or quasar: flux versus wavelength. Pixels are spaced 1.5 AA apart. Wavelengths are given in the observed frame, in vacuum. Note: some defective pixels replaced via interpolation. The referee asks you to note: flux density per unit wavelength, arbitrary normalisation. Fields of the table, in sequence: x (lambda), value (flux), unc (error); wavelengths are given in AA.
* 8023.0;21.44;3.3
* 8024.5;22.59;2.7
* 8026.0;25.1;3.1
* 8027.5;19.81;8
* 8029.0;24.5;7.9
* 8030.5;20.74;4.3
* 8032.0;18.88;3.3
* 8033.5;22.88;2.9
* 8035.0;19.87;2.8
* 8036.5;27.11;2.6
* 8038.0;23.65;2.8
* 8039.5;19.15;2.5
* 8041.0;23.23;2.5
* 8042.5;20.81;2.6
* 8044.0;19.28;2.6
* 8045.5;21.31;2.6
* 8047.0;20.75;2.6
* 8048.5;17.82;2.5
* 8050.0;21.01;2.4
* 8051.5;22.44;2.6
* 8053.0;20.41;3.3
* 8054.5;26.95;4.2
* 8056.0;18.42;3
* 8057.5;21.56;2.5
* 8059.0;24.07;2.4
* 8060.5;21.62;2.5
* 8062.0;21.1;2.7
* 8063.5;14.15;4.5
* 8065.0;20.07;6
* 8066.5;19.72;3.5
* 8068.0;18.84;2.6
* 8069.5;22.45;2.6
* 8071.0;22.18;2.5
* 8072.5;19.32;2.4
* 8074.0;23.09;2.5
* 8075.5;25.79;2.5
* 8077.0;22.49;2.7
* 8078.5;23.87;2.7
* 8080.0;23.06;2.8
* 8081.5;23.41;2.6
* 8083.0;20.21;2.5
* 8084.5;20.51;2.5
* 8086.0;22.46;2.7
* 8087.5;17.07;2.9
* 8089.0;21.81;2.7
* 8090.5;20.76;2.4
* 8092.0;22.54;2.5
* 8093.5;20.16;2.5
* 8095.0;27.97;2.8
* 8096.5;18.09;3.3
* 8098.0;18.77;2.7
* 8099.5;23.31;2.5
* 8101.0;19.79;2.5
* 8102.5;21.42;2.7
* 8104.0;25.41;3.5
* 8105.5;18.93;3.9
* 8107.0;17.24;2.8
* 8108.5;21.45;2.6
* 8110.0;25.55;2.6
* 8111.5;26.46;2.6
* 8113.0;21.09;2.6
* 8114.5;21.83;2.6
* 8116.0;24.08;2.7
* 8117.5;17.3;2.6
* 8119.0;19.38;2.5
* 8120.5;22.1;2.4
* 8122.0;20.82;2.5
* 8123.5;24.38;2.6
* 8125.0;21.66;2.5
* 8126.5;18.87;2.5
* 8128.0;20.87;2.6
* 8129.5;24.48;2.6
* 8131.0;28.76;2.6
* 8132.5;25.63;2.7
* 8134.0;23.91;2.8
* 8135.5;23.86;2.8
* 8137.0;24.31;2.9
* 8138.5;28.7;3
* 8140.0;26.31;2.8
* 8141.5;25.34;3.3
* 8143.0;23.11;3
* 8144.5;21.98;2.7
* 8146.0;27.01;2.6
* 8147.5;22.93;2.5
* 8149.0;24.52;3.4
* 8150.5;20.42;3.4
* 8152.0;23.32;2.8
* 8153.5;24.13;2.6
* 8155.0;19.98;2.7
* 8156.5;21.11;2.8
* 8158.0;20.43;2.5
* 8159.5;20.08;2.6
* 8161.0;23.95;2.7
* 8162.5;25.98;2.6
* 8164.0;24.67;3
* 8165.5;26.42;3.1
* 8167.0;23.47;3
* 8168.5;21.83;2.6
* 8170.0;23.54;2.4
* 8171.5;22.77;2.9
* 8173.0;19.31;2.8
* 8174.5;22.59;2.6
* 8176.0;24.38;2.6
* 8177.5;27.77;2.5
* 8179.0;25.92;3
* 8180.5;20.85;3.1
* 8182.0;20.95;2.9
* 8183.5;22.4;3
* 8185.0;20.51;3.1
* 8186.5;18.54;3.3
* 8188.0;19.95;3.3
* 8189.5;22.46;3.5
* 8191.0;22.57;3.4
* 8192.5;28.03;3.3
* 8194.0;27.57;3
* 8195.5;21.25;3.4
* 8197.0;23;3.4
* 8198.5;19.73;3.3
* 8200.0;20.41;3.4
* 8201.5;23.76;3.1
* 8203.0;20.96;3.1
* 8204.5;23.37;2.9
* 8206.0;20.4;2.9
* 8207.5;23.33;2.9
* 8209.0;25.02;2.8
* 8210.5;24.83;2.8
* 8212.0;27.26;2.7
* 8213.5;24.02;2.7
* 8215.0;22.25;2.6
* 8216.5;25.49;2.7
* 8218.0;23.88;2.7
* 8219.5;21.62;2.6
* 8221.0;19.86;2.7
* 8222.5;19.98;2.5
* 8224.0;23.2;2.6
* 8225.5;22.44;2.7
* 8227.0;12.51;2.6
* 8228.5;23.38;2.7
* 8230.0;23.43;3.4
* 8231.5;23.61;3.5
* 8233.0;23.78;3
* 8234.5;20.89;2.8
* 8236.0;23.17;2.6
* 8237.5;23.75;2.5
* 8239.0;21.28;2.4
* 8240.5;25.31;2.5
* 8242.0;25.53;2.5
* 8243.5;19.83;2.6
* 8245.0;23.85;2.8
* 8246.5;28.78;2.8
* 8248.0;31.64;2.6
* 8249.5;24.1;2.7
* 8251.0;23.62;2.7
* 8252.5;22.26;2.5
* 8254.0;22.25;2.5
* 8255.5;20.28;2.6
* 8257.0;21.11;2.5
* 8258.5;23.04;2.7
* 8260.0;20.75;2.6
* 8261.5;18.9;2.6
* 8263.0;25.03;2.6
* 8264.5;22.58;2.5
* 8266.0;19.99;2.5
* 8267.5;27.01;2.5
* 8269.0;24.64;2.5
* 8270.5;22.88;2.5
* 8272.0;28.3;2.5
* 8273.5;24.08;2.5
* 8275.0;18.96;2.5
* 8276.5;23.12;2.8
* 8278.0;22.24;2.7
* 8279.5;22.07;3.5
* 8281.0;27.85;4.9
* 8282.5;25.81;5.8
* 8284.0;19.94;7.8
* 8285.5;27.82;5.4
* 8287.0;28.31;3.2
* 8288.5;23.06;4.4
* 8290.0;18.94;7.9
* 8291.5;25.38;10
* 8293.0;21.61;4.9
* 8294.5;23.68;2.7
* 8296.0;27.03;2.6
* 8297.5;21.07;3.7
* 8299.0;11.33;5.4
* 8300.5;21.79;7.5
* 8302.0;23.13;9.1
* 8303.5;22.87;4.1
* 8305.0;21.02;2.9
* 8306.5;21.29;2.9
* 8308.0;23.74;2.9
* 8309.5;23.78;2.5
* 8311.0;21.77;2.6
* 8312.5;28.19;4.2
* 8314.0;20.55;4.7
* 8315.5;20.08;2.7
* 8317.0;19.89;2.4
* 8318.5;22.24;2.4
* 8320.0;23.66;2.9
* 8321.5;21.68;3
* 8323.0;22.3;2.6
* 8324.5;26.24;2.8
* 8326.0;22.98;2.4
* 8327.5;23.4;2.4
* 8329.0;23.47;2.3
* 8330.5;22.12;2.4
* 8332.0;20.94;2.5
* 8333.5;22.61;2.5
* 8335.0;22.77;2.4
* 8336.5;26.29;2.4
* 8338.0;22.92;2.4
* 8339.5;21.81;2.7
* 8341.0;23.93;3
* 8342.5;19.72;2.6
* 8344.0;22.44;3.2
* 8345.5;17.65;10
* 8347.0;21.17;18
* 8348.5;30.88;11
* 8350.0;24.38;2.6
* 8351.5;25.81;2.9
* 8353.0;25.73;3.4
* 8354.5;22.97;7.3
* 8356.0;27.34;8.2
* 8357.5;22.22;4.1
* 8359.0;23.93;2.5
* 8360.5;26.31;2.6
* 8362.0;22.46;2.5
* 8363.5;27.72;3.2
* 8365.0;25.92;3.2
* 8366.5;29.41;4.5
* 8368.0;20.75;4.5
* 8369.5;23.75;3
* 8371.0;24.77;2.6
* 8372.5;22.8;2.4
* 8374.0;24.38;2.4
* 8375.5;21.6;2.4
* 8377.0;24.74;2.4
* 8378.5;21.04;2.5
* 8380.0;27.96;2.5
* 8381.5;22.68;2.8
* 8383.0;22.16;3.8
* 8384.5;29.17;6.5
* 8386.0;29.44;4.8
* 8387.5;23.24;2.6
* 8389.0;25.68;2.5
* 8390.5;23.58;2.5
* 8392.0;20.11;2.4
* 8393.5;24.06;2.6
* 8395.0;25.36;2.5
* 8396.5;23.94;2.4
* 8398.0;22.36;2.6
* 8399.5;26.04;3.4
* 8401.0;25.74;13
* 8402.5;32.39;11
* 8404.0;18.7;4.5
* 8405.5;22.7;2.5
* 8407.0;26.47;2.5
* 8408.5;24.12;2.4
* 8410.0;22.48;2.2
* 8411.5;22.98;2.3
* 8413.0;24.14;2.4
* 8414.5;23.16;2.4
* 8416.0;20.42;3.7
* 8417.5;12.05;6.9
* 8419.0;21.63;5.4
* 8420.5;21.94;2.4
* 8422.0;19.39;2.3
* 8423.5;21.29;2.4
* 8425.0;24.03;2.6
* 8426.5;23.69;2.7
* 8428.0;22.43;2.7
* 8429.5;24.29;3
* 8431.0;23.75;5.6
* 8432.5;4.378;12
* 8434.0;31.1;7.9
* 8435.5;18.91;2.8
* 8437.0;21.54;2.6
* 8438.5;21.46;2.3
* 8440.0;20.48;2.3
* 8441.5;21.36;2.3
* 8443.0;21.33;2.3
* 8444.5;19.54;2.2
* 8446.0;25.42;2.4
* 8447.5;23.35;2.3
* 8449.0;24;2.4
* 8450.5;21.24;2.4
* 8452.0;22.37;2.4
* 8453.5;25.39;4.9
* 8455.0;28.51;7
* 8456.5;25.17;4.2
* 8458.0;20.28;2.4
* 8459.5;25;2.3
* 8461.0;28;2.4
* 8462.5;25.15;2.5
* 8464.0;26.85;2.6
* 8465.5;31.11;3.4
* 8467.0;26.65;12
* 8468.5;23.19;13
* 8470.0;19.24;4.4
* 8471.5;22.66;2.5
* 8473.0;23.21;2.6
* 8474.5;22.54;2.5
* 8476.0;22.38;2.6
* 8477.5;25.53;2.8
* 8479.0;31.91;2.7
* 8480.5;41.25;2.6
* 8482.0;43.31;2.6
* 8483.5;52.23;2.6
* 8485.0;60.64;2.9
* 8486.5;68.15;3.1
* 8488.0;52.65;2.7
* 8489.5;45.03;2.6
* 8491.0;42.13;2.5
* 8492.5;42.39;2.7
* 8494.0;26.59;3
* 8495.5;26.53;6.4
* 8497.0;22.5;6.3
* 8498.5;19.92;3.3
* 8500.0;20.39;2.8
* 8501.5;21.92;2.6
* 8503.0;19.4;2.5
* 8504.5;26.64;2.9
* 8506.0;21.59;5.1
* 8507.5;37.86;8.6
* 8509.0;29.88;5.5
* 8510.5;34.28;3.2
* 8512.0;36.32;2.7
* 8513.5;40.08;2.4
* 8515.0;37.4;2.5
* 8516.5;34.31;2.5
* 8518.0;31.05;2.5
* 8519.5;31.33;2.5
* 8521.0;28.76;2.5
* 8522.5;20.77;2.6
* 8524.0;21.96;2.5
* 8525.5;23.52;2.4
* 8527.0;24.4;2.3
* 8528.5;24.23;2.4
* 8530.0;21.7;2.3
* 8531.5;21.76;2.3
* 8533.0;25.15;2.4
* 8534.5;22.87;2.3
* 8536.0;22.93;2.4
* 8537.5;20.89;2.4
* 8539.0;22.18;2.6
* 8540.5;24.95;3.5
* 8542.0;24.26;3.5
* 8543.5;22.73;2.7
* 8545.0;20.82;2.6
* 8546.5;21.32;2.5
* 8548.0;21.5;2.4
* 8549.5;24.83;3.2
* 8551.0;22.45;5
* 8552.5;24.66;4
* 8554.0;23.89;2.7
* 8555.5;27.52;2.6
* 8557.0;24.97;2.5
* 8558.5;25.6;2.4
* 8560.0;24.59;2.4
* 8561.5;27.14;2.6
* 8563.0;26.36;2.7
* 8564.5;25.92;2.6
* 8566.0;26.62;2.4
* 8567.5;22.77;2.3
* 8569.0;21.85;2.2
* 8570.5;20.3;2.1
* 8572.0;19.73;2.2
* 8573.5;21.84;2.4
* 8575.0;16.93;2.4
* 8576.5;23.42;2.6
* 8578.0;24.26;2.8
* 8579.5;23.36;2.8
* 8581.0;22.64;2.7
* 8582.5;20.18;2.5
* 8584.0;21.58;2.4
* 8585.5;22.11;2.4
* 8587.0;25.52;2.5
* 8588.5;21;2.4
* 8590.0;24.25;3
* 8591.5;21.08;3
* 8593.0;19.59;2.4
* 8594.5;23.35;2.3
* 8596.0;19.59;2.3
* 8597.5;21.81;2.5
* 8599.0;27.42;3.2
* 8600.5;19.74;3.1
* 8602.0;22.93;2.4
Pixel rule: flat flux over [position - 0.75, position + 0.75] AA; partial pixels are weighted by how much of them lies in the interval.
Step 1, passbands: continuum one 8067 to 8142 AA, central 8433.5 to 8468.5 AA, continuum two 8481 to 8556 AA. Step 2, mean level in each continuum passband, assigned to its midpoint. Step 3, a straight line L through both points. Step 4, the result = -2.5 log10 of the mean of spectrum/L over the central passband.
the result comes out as 0.19 mag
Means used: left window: 22.3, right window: 29.7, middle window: 24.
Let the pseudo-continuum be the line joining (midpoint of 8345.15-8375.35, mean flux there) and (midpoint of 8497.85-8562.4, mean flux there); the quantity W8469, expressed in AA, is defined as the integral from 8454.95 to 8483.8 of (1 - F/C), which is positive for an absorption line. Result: -2.9 AA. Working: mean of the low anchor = 24.6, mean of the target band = 27.8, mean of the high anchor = 25.7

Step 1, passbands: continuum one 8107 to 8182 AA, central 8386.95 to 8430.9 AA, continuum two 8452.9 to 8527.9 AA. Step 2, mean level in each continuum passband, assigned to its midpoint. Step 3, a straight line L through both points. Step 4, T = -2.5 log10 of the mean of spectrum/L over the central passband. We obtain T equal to 0.25 mag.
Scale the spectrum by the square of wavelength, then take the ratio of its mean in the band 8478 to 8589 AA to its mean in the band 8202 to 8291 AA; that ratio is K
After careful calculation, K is 1.3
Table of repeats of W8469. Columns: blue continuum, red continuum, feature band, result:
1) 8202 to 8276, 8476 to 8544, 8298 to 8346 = 6.2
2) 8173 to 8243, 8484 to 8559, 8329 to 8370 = 2.7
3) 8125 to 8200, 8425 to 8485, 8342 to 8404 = 1.2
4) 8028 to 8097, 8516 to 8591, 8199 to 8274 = -2.6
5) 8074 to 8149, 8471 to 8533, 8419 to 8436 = 4.8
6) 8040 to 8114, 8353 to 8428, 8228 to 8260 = -1.2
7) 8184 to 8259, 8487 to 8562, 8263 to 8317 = 2.0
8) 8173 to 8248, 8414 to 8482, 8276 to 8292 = -0.7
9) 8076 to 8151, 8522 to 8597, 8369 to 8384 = -0.6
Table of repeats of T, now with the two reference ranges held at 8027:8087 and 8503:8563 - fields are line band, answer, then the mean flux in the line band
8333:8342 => 0.04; 23.3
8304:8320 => 0.08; 22.3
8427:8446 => 0.19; 21.1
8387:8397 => 0.05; 23.7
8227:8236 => 0.05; 22.2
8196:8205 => 0.05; 21.8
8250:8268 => 0.06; 22.2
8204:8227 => 0.01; 22.8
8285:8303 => 0.05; 22.7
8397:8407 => 0.00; 24.8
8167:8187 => 0.01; 22.5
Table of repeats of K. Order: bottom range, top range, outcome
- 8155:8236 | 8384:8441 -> 1.06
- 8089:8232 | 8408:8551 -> 1.27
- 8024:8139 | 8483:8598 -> 1.37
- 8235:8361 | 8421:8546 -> 1.23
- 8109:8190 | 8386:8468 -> 1.08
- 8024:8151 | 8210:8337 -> 1.09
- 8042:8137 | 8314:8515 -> 1.28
